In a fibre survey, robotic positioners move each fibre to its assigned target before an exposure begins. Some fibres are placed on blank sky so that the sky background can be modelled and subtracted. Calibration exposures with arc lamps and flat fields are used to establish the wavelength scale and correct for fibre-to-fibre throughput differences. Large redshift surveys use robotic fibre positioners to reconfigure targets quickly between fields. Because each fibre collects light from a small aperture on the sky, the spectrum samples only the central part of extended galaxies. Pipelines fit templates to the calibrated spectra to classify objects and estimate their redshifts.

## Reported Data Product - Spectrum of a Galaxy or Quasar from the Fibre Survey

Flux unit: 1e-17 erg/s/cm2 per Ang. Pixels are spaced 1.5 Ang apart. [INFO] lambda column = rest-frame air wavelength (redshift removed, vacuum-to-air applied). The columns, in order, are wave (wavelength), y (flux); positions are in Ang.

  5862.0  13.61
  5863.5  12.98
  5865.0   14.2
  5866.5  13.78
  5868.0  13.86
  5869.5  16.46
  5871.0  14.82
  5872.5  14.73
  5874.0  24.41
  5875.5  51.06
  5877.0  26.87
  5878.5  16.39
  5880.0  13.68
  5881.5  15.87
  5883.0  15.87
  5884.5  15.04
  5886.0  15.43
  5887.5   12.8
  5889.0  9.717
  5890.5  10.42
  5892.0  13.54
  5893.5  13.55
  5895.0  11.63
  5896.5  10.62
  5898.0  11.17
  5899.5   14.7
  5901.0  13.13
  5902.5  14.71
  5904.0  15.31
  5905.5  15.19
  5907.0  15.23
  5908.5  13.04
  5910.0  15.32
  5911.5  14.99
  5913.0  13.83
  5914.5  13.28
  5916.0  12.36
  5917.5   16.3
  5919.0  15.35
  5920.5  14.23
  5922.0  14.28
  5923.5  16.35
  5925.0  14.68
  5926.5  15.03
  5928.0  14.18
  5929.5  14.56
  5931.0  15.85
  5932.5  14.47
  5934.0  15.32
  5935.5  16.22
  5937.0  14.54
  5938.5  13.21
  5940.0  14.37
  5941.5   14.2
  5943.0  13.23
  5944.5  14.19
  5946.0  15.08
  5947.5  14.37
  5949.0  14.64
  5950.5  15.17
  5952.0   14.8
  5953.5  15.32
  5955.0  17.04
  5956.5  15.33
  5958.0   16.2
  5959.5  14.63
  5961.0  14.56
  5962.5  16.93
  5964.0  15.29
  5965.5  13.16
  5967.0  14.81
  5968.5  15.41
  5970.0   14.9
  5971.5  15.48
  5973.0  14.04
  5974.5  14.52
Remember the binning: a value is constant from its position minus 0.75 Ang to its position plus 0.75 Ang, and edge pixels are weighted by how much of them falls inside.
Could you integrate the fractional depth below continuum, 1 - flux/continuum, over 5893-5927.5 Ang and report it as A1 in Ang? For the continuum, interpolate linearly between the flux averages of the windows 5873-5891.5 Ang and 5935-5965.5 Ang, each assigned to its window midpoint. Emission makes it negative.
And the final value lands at 6.2 Ang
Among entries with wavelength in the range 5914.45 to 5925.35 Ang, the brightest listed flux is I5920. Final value 16.35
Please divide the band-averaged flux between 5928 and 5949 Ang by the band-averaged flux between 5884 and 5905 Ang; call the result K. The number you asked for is 1.12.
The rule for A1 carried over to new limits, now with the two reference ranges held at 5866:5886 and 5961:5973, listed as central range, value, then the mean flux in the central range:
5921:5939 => 2.0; 14.9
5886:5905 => 5.8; 12.8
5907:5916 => 1.9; 14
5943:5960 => 0.7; 15.1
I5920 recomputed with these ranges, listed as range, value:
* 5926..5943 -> 16.22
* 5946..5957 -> 17.04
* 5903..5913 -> 15.32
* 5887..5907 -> 15.31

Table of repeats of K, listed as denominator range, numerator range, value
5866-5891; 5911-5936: 0.83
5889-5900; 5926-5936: 1.25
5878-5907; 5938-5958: 1.08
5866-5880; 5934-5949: 0.68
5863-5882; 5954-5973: 0.79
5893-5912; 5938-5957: 1.07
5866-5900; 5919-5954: 0.90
